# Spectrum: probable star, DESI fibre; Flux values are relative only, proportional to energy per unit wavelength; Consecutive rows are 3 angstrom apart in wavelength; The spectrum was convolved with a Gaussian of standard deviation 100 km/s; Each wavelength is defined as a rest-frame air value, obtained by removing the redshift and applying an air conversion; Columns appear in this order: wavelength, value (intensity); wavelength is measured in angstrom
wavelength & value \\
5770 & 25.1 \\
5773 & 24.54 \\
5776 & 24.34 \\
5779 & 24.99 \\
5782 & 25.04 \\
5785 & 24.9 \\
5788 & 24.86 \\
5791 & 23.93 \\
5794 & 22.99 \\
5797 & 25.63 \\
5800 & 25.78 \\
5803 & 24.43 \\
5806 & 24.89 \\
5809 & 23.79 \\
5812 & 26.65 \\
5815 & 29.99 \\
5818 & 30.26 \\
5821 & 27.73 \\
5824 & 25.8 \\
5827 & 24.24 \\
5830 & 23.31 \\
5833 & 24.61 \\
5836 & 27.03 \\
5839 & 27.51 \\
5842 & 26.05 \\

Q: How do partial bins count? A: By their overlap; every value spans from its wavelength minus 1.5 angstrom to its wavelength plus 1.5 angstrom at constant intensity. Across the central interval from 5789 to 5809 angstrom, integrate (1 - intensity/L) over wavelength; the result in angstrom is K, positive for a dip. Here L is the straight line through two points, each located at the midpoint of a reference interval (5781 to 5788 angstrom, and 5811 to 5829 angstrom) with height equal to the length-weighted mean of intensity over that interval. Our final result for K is 1.06 angstrom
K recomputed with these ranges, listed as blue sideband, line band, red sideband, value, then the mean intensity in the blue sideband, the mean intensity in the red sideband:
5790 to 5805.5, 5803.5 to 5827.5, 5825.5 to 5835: -2.3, 24.6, 24.2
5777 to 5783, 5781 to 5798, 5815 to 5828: 0.7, 25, 27.5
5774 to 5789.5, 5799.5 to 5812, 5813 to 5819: 1.5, 24.8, 29.8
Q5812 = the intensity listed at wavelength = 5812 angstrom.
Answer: 26.65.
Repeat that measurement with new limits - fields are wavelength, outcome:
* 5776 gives 24.34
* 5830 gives 23.31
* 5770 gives 25.1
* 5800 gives 25.78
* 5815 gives 29.99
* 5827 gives 24.24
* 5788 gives 24.86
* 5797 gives 25.63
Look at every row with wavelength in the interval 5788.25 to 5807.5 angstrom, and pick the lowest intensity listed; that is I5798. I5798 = 22.99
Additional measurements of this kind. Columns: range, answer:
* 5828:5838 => 23.31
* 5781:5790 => 24.86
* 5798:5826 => 23.79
